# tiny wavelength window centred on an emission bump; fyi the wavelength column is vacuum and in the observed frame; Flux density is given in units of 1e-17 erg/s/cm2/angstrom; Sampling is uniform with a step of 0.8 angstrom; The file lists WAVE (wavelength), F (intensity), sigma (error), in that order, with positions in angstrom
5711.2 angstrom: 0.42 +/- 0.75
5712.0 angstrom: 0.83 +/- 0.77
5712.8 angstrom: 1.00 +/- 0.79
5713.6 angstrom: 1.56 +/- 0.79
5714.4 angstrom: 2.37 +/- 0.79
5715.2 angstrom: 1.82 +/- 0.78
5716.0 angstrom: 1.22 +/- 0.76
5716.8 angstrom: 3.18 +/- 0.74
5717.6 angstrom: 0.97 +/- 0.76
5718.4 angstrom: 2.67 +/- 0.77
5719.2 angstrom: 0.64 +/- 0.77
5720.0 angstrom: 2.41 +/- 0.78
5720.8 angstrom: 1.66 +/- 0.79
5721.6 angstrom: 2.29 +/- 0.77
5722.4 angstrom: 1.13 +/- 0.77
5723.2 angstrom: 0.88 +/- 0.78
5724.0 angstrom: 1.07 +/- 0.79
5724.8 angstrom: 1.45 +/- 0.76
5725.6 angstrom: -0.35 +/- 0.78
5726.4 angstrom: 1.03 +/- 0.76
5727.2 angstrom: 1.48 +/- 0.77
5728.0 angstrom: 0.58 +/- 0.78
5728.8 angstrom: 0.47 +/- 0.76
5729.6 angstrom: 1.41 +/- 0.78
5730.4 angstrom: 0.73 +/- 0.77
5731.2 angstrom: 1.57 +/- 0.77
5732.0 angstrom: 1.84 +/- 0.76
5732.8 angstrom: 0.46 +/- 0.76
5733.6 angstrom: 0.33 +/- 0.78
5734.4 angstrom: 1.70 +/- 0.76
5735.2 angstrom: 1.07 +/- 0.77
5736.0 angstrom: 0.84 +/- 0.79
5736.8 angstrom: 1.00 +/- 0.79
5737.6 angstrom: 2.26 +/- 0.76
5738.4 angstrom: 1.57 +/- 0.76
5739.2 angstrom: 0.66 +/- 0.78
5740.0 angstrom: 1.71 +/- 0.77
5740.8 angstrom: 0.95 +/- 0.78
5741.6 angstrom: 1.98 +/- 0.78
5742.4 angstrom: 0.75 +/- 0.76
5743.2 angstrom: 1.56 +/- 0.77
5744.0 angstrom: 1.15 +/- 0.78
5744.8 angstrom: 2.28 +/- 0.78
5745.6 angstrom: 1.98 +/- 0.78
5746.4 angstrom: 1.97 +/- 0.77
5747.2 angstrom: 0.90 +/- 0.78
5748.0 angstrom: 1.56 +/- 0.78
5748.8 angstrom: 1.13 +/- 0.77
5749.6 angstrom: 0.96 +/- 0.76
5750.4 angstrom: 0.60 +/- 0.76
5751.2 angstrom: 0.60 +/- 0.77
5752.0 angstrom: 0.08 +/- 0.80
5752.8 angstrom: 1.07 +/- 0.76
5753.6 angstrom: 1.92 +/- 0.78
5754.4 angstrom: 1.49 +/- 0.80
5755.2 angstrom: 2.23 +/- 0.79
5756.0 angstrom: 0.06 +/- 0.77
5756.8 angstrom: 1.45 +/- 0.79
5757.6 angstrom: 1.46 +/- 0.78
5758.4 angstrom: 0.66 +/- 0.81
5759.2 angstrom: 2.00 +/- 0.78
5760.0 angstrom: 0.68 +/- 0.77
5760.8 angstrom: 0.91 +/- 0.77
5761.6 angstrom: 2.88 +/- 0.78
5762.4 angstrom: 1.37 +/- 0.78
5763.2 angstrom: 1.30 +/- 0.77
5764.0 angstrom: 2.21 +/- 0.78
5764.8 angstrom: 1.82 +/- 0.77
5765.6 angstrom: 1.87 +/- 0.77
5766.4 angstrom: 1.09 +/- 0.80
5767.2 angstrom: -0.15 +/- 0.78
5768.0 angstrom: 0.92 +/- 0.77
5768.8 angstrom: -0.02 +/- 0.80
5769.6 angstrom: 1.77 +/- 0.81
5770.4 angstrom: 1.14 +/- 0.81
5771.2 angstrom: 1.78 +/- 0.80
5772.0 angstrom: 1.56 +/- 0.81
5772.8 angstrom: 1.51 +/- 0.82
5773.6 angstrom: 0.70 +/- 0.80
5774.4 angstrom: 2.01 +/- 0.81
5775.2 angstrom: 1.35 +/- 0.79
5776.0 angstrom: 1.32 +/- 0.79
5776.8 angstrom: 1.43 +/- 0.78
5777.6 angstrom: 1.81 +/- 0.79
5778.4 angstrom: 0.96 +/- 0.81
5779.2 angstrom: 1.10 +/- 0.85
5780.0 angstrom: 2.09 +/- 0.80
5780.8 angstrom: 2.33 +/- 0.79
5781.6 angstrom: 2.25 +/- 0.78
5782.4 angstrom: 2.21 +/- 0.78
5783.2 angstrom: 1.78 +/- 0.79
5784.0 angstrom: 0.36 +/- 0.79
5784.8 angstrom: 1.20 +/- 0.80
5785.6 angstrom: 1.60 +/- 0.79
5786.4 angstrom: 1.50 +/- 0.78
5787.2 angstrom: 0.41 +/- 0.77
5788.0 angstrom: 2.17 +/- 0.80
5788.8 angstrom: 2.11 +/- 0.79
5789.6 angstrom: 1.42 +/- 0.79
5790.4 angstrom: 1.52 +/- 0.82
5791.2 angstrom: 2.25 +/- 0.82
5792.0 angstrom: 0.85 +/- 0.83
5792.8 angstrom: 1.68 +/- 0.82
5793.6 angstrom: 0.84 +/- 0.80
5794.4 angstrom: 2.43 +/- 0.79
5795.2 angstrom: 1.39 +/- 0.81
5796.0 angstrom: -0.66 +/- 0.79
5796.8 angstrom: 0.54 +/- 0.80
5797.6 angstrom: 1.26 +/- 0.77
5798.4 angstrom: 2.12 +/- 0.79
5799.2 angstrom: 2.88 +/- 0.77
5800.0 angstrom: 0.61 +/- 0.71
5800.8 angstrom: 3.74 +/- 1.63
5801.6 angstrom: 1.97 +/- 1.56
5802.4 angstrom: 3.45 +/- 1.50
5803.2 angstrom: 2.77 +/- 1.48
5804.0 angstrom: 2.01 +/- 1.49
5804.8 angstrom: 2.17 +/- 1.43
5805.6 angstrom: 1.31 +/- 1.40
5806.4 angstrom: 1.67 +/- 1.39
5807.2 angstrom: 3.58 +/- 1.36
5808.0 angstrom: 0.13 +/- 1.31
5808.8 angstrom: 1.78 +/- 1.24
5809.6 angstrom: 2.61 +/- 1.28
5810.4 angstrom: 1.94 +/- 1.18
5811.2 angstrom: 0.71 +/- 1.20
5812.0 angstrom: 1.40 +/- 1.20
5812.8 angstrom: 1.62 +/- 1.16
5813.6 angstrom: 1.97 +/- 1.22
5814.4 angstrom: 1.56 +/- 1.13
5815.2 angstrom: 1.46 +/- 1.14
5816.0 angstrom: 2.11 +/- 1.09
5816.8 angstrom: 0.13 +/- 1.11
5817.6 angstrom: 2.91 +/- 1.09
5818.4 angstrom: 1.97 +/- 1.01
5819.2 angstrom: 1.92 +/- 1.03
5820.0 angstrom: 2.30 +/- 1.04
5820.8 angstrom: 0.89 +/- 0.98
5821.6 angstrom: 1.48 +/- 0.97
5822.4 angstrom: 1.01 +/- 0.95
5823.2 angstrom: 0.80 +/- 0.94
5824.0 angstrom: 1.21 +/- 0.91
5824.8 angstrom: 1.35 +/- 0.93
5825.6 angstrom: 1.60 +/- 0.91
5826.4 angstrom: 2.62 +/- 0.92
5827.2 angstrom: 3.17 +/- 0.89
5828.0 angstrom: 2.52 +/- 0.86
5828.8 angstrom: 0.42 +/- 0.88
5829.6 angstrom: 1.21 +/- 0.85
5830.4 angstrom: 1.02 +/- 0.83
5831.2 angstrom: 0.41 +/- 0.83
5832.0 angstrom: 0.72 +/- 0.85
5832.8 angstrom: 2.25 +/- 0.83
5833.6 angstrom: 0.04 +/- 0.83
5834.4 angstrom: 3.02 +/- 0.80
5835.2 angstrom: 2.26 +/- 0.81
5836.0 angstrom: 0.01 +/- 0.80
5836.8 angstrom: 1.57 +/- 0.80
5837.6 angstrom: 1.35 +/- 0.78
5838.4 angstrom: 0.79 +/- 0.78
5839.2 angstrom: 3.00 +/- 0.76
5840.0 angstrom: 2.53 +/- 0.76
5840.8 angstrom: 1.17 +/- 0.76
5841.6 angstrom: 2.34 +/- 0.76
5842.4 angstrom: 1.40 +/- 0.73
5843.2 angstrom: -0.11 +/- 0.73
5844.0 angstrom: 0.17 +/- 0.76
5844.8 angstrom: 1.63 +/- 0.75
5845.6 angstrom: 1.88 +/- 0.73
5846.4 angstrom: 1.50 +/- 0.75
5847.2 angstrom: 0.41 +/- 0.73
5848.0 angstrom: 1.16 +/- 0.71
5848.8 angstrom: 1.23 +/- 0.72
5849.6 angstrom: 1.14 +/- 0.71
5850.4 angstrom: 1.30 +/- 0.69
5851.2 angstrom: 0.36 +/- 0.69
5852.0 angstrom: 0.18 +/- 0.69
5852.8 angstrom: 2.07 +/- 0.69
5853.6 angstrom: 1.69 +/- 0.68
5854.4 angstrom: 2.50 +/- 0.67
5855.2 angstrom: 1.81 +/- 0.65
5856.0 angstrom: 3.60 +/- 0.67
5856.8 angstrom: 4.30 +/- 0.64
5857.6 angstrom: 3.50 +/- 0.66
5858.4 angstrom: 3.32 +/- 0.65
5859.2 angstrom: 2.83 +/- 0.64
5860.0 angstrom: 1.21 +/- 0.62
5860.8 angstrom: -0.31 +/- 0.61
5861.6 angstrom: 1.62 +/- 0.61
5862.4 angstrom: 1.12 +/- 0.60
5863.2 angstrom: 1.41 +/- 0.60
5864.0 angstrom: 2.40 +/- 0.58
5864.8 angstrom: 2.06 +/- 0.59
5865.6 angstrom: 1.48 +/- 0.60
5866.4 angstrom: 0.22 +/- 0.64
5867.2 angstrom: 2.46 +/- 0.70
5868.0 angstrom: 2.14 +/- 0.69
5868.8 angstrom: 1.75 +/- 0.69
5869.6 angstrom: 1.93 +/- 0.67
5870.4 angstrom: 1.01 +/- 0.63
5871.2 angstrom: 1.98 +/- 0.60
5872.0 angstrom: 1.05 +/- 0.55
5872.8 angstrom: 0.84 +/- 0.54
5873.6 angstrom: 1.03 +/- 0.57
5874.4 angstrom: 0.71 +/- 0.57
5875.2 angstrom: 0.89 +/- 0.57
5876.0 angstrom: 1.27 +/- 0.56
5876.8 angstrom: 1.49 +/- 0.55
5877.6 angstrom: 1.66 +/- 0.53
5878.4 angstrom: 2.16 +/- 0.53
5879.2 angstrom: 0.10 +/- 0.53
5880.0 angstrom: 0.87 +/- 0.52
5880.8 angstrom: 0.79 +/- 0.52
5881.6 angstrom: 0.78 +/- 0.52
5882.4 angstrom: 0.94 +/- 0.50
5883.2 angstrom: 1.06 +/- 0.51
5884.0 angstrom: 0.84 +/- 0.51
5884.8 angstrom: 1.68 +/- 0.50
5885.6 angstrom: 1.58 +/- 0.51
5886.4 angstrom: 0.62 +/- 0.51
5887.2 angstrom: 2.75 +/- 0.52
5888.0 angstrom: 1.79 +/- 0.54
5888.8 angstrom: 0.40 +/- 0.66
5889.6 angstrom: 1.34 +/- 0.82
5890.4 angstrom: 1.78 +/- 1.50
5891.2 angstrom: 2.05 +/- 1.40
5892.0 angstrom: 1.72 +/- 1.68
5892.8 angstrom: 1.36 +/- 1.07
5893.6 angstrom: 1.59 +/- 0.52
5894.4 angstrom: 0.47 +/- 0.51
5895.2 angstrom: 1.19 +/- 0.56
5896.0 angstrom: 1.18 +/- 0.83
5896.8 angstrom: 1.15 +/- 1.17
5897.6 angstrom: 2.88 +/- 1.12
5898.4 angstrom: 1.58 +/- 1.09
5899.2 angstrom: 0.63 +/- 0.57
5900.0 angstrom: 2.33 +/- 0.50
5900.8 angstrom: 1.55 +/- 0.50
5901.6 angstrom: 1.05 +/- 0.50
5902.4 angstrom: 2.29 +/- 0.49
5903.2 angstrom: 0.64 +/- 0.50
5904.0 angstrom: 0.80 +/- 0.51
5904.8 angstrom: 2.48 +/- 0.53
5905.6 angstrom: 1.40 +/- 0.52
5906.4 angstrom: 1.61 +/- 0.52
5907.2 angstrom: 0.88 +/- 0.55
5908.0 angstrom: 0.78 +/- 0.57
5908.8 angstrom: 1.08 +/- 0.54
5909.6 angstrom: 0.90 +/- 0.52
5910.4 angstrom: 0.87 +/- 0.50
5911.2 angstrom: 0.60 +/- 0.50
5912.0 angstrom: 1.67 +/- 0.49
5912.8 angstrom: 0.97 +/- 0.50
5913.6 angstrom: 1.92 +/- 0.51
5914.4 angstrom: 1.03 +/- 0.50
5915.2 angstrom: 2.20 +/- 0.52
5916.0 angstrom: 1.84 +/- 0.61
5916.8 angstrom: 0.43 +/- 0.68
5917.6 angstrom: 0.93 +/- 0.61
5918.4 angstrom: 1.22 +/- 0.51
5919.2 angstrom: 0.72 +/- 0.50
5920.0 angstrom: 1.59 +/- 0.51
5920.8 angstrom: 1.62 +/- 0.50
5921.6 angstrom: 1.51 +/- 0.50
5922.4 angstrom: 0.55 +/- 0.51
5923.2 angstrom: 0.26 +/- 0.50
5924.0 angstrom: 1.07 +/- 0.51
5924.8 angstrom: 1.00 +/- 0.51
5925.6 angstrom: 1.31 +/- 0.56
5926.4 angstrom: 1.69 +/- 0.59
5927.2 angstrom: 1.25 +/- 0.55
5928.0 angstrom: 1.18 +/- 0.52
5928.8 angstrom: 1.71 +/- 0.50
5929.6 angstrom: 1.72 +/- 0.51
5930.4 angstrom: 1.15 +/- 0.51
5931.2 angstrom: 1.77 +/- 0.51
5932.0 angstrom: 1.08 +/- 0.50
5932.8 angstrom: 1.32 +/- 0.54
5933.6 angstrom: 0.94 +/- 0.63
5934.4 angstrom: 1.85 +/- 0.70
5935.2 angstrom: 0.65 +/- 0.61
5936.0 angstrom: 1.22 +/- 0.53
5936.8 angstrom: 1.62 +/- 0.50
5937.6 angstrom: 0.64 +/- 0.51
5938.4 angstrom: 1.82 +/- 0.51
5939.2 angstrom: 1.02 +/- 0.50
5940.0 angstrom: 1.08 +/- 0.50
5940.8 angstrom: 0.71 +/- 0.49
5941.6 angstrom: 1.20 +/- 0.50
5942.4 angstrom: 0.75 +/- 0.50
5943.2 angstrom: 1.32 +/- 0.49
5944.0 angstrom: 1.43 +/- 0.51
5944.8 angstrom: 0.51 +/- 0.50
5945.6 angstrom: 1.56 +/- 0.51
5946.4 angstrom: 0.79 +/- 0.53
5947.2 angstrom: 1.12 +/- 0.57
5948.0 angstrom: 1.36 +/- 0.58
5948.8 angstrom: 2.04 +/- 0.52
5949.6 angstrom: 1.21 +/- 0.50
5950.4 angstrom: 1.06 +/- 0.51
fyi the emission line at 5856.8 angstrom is H-beta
